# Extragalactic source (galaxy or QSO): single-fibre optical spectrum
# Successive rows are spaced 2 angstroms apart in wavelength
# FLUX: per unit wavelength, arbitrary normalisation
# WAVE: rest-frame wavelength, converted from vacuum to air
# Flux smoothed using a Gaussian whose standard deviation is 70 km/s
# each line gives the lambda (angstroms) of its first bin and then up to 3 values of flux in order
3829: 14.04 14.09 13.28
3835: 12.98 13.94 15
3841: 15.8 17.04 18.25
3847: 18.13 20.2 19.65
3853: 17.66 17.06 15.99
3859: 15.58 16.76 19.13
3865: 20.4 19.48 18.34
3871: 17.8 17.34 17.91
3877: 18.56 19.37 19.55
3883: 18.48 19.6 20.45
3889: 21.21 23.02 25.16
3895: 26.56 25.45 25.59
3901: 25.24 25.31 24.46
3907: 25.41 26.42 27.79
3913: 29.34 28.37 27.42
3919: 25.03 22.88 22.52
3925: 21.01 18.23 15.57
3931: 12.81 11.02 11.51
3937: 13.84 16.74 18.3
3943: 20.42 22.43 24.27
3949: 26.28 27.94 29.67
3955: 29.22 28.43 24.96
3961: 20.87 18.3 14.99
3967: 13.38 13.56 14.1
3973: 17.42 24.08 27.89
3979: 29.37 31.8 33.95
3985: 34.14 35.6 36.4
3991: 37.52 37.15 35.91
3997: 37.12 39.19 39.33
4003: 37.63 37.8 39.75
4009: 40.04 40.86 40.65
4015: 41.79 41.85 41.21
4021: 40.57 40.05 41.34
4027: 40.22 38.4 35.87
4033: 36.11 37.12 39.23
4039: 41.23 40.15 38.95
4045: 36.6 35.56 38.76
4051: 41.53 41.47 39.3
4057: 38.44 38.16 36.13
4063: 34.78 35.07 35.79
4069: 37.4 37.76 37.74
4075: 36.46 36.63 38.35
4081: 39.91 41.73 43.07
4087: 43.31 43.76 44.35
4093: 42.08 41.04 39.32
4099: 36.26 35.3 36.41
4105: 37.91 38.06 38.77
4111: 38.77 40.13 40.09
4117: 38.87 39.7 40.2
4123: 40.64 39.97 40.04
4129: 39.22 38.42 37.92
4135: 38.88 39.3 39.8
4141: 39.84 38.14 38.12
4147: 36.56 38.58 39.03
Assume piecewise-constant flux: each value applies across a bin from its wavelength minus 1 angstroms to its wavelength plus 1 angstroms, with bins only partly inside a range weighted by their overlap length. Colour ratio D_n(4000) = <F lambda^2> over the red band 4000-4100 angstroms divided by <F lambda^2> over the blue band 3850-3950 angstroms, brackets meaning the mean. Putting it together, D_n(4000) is 2.03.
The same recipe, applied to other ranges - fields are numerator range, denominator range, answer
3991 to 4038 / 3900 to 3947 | 1.91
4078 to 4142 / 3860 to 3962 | 2.01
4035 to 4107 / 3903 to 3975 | 1.94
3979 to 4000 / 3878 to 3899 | 1.70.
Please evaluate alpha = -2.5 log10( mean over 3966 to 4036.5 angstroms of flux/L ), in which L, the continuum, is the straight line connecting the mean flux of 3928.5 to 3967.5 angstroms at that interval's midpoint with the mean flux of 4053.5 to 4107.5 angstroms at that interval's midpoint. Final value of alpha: -0.233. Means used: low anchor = 20.2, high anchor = 38.7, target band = 34.6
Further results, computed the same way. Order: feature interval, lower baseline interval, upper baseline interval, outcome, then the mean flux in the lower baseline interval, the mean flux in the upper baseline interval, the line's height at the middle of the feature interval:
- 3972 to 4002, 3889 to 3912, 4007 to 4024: 0.12 mag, 25.3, 40.8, 37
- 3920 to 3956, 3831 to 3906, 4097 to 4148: 0.21 mag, 19.3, 38.7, 24.6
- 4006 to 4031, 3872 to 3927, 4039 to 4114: -0.20 mag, 23.2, 38.8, 33.7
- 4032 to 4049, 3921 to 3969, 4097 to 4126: -0.24 mag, 20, 38.7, 30.7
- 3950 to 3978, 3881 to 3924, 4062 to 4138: 0.31 mag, 24.4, 39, 29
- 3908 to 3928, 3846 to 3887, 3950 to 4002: -0.09 mag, 18.4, 28.2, 23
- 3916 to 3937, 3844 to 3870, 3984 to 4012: 0.43 mag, 18.2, 37.7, 27.8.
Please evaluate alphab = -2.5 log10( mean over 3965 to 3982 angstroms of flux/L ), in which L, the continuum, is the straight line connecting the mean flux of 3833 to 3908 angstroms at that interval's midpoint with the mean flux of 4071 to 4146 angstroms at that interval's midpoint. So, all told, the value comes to 0.32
